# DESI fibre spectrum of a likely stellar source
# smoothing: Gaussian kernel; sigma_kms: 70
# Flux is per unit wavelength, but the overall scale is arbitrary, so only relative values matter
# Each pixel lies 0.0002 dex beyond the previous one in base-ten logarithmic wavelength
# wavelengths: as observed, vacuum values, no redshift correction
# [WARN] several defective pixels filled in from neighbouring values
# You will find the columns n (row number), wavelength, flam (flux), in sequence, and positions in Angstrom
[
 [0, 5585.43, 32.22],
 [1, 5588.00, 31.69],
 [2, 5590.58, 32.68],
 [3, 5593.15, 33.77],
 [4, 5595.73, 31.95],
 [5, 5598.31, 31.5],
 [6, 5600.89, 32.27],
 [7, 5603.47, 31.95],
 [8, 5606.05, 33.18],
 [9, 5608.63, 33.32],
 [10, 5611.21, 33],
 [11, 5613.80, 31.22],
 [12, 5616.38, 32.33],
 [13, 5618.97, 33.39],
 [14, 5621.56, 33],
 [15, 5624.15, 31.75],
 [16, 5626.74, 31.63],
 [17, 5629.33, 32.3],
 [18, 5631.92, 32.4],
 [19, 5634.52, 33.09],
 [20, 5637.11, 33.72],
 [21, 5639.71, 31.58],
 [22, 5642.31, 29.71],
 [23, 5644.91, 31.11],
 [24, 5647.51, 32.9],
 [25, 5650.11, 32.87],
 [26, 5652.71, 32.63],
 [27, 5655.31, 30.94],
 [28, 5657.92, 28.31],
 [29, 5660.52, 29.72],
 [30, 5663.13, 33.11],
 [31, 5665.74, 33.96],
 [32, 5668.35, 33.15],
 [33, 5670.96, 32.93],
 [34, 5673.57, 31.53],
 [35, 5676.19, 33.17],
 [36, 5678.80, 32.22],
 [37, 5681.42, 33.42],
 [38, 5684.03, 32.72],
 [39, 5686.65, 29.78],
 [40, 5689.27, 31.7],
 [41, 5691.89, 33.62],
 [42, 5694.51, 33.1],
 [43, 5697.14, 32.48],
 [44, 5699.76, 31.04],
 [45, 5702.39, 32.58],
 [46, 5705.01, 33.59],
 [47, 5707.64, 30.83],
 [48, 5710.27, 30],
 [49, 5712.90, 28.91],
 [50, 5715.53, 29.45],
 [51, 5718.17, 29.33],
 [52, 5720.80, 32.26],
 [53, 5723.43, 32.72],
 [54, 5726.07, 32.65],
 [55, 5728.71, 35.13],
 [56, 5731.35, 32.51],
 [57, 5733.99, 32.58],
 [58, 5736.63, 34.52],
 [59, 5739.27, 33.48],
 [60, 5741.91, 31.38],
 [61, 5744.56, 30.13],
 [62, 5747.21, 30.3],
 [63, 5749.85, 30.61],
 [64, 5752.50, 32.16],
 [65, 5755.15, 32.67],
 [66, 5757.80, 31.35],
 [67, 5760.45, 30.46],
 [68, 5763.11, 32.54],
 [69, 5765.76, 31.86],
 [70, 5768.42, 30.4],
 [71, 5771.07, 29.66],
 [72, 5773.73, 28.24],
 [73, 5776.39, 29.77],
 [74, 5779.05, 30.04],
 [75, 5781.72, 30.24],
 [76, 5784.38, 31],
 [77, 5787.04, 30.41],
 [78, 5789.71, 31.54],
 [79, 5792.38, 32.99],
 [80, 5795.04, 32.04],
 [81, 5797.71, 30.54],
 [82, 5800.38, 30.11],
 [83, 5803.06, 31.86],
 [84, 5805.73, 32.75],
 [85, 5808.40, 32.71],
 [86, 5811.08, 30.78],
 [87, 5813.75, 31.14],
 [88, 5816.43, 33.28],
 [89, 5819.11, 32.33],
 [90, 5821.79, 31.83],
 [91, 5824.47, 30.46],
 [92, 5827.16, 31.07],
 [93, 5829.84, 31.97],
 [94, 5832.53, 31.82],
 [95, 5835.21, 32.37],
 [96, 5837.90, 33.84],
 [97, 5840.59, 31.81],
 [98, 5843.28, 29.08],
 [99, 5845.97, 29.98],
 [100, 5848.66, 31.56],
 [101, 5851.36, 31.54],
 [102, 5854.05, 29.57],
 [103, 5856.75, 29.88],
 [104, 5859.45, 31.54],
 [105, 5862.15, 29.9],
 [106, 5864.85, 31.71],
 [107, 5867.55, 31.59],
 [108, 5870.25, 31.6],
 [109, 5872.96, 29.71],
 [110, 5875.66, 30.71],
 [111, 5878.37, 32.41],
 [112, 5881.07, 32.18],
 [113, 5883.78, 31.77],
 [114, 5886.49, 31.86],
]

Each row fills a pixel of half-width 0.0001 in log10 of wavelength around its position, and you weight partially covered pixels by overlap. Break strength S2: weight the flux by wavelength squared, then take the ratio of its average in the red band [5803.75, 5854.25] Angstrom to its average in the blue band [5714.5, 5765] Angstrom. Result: 1.02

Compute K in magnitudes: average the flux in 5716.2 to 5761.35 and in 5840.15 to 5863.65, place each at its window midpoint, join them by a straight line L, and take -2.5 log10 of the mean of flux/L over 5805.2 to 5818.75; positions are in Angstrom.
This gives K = -0.04 mag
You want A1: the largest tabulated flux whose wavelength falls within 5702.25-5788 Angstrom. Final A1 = 35.13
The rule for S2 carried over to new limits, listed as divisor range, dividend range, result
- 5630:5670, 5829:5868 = 1.05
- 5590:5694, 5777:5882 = 1.04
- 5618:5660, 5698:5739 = 1.03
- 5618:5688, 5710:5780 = 1.01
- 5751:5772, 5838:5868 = 1.01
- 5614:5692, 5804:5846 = 1.05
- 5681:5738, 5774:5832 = 1.01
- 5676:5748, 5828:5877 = 1.02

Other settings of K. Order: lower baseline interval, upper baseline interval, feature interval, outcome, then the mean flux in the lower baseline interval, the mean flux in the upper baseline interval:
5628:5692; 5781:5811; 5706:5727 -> 0.04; 32.1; 31.5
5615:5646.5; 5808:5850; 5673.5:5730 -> 0.00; 32.2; 31.6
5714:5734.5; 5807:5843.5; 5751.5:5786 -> 0.04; 32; 31.8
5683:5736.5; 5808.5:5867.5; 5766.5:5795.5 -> 0.04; 31.9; 31.3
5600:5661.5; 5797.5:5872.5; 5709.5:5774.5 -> 0.01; 32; 31.4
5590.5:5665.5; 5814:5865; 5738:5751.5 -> 0.02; 32.1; 31.3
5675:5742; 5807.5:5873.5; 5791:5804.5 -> 0.00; 32.1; 31.3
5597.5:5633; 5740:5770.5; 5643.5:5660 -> 0.02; 32.4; 31.3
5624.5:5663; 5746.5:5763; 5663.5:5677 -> -0.04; 31.7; 31.4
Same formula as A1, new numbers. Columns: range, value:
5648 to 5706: 33.96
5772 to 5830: 33.28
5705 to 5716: 33.59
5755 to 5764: 32.67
